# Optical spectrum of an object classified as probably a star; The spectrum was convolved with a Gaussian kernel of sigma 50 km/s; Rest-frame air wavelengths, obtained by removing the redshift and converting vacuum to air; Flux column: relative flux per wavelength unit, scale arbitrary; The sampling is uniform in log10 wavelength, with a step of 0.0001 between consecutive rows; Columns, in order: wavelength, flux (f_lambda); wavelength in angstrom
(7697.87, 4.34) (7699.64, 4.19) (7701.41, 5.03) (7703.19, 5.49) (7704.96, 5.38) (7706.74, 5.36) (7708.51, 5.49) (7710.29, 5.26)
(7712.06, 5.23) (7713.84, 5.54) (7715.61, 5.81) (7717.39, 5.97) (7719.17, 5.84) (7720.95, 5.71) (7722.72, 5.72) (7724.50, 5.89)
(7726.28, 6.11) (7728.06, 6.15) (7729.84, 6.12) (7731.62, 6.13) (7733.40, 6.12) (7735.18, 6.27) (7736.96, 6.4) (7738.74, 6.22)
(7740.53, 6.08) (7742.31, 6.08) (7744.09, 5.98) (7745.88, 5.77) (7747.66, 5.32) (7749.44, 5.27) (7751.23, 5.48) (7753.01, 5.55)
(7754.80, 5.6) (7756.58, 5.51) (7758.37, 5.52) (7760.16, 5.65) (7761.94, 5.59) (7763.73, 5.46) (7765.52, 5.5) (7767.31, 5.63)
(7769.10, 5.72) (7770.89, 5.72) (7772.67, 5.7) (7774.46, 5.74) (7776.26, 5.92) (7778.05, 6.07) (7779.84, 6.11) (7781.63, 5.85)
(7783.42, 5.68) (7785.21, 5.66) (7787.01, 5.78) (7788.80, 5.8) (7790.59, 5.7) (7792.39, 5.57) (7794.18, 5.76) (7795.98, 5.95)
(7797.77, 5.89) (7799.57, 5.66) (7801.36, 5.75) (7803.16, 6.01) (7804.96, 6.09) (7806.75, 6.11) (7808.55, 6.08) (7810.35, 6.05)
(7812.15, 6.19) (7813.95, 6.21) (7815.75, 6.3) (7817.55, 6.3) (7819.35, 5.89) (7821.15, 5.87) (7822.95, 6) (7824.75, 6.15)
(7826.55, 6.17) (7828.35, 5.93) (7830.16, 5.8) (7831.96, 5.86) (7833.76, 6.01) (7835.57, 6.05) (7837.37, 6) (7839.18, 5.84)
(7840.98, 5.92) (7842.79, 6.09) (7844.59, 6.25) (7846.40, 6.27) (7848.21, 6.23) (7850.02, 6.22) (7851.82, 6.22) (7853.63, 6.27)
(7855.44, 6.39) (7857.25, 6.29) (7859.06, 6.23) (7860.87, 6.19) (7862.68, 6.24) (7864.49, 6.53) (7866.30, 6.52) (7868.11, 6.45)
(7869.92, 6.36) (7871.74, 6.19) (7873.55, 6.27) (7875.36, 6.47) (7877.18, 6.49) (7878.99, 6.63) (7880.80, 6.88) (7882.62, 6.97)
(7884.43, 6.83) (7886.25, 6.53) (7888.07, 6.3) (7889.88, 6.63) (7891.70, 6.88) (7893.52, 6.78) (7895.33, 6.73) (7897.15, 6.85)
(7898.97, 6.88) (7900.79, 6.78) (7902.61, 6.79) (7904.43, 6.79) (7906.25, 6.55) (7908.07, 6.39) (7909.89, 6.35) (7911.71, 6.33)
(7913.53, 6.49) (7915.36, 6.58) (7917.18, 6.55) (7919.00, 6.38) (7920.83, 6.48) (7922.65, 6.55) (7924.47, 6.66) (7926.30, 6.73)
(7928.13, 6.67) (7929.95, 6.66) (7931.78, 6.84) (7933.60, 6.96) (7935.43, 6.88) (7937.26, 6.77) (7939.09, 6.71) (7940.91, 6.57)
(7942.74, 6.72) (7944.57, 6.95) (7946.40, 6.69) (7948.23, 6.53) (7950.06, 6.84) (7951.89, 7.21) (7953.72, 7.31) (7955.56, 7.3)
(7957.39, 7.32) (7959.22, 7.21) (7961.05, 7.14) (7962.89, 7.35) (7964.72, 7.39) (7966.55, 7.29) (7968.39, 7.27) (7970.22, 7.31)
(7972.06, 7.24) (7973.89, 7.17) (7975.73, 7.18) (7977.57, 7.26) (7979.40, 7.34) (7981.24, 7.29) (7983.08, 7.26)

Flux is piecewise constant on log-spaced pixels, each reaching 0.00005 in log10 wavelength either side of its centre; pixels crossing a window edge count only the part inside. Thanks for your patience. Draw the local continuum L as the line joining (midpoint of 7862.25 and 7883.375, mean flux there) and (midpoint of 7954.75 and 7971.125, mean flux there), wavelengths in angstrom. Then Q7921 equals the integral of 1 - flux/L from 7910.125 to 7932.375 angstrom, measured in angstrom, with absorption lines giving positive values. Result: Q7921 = 1.2 angstrom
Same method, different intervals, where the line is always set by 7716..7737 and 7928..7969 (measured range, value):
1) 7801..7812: 0.6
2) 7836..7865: 1.6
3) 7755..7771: 1.5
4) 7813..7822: 0.4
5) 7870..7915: 0.9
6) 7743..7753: 0.9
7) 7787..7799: 1.0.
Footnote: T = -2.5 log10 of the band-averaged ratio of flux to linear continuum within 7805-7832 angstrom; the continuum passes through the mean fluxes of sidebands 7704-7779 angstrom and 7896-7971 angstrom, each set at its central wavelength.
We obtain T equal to 0.02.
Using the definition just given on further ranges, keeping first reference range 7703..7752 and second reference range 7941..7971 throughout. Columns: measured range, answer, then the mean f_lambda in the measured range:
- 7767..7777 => 0.06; 5.74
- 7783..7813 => 0.06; 5.87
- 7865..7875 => 0.04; 6.37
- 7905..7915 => 0.06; 6.44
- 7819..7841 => 0.07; 5.97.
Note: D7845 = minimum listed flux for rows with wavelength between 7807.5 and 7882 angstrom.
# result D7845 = 5.8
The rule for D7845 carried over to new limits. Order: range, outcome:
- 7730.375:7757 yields 5.27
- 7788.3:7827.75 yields 5.57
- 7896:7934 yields 6.33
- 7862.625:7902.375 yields 6.19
